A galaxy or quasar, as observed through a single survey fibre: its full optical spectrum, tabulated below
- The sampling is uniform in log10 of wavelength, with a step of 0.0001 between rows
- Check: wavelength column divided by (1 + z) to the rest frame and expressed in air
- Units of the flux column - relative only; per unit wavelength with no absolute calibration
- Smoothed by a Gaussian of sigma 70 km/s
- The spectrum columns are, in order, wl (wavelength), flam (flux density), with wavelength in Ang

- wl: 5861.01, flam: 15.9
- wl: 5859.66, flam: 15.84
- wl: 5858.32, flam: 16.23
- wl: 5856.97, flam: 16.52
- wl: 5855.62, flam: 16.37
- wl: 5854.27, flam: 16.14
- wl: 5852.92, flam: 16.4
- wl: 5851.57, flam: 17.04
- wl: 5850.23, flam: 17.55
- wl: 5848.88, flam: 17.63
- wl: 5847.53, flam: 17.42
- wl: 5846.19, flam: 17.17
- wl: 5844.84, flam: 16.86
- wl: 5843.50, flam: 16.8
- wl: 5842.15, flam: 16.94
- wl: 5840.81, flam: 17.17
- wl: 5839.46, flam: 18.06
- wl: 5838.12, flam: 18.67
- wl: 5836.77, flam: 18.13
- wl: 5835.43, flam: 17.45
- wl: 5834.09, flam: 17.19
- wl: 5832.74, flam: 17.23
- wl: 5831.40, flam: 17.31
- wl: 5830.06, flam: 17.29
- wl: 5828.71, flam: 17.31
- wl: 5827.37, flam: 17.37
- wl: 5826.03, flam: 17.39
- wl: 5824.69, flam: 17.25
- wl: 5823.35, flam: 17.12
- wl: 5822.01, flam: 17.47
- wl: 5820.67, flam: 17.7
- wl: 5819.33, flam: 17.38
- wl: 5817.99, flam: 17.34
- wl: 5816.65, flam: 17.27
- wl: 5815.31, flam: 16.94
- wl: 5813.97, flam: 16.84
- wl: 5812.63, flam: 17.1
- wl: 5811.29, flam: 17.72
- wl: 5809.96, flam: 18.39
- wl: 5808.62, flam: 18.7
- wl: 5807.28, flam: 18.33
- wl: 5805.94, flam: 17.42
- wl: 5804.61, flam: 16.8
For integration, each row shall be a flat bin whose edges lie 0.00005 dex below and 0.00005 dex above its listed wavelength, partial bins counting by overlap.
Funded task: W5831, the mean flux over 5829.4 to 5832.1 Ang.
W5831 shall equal 17.3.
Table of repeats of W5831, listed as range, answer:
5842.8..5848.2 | 17.1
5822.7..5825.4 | 17.2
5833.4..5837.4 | 17.6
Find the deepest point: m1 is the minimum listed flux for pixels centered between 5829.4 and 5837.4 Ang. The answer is 17.19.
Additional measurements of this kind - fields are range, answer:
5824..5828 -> 17.25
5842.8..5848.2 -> 16.8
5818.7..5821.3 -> 17.38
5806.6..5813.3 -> 17.1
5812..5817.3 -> 16.84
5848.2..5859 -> 16.14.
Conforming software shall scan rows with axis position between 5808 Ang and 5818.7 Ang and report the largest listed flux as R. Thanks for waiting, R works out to 18.7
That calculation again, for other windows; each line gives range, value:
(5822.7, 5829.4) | 17.39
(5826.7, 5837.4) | 18.13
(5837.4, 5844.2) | 18.67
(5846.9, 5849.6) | 17.63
